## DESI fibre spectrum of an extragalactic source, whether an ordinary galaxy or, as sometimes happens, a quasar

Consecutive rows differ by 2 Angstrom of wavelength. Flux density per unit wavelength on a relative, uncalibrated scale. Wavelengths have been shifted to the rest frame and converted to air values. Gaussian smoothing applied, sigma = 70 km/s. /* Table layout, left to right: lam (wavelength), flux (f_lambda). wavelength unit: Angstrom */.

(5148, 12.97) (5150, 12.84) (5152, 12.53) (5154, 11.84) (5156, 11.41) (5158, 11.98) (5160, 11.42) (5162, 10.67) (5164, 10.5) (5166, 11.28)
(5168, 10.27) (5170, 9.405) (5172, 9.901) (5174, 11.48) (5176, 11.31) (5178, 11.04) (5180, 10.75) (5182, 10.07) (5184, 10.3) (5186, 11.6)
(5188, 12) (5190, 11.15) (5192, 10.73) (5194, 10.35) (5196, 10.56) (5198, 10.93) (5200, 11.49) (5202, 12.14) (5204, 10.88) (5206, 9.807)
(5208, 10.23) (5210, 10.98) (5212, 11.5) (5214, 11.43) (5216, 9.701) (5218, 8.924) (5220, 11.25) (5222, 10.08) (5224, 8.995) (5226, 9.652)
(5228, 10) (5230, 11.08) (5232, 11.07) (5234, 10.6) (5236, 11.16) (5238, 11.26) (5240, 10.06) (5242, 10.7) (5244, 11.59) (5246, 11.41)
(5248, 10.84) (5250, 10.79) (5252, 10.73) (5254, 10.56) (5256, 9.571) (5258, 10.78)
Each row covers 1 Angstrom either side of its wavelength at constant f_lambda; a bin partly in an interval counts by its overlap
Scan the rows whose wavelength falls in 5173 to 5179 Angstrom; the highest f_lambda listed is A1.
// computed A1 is 11.48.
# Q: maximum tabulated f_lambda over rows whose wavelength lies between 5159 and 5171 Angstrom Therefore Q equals 11.42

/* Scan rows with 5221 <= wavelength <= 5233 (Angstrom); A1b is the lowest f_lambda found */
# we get 8.995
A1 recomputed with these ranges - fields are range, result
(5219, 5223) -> 11.25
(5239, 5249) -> 11.59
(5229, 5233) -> 11.08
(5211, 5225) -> 11.5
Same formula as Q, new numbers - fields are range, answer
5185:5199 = 12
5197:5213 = 12.14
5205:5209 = 10.23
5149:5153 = 12.84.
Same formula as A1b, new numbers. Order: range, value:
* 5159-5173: 9.405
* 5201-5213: 9.807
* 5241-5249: 10.7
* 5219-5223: 10.08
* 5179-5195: 10.07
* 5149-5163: 10.67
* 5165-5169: 10.27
